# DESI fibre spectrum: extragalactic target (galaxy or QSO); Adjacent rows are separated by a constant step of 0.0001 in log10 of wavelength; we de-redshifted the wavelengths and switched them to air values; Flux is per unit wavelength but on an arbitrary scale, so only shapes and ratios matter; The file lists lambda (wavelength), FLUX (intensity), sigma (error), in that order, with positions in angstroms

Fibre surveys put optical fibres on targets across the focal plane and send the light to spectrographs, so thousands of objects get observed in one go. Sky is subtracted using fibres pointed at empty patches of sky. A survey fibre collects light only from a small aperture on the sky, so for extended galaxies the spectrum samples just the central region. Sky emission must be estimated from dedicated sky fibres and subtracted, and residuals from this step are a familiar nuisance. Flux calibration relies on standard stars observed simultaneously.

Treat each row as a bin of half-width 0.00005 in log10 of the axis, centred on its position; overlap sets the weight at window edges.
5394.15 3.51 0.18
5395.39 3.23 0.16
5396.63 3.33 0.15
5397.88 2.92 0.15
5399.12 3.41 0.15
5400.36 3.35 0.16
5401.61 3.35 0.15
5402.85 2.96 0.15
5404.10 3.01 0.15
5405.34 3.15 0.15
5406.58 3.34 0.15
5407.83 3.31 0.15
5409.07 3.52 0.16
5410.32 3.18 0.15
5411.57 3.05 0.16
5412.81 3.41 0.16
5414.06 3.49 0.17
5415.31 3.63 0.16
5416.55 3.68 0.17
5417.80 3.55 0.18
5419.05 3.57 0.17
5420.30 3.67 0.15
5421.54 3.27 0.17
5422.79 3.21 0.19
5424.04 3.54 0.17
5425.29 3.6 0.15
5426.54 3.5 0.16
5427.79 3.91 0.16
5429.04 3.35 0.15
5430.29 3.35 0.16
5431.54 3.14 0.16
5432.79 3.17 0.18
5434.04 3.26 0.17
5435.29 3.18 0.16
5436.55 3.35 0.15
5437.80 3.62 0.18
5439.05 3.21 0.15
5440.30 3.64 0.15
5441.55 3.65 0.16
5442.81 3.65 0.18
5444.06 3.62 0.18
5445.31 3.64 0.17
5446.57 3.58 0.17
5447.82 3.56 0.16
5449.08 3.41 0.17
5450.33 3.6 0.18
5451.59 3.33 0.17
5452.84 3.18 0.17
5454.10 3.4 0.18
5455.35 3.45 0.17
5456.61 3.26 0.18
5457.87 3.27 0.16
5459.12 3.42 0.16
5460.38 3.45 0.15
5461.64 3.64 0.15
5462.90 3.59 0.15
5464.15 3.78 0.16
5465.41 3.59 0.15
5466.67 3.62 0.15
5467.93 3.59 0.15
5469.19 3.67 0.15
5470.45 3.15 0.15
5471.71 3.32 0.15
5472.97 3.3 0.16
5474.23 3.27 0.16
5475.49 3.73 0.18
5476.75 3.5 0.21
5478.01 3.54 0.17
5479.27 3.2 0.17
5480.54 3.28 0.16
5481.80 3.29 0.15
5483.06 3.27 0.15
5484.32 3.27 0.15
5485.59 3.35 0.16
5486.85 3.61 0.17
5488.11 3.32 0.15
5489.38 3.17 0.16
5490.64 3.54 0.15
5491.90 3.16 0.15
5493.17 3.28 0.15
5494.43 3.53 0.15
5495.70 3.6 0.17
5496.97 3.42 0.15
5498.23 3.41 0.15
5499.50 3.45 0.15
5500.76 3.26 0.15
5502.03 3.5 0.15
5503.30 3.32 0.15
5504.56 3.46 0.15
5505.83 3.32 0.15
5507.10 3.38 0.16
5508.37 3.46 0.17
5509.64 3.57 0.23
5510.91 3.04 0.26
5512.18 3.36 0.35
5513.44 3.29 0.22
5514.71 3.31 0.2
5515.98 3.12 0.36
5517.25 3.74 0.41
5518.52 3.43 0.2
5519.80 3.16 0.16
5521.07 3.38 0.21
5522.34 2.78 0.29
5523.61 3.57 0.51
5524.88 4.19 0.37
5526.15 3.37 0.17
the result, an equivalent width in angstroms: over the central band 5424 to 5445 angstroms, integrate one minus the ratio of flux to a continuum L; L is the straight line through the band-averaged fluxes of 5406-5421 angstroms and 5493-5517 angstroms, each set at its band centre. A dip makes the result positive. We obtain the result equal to -0.1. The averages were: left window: 3.45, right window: 3.38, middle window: 3.46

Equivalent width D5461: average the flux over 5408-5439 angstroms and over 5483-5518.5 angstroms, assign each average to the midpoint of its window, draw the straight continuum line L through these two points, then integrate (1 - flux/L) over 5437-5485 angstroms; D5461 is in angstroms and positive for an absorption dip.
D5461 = -0.9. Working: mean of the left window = 3.42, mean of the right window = 3.38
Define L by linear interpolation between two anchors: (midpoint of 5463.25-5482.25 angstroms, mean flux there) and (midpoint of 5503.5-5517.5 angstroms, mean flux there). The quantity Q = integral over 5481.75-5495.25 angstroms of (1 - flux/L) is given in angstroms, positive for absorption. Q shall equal 0.3 angstroms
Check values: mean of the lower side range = 3.46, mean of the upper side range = 3.36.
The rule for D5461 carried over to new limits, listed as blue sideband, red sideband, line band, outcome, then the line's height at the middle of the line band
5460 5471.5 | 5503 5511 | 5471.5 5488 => 0.6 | 3.5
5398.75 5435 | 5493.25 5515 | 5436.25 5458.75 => -0.6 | 3.38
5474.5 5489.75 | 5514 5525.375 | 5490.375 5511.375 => 0.0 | 3.39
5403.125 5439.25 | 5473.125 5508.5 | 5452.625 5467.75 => -0.4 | 3.39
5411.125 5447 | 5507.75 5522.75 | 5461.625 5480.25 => -0.5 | 3.39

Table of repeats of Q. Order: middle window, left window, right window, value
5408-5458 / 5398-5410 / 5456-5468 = -0.87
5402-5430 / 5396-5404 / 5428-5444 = -0.93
